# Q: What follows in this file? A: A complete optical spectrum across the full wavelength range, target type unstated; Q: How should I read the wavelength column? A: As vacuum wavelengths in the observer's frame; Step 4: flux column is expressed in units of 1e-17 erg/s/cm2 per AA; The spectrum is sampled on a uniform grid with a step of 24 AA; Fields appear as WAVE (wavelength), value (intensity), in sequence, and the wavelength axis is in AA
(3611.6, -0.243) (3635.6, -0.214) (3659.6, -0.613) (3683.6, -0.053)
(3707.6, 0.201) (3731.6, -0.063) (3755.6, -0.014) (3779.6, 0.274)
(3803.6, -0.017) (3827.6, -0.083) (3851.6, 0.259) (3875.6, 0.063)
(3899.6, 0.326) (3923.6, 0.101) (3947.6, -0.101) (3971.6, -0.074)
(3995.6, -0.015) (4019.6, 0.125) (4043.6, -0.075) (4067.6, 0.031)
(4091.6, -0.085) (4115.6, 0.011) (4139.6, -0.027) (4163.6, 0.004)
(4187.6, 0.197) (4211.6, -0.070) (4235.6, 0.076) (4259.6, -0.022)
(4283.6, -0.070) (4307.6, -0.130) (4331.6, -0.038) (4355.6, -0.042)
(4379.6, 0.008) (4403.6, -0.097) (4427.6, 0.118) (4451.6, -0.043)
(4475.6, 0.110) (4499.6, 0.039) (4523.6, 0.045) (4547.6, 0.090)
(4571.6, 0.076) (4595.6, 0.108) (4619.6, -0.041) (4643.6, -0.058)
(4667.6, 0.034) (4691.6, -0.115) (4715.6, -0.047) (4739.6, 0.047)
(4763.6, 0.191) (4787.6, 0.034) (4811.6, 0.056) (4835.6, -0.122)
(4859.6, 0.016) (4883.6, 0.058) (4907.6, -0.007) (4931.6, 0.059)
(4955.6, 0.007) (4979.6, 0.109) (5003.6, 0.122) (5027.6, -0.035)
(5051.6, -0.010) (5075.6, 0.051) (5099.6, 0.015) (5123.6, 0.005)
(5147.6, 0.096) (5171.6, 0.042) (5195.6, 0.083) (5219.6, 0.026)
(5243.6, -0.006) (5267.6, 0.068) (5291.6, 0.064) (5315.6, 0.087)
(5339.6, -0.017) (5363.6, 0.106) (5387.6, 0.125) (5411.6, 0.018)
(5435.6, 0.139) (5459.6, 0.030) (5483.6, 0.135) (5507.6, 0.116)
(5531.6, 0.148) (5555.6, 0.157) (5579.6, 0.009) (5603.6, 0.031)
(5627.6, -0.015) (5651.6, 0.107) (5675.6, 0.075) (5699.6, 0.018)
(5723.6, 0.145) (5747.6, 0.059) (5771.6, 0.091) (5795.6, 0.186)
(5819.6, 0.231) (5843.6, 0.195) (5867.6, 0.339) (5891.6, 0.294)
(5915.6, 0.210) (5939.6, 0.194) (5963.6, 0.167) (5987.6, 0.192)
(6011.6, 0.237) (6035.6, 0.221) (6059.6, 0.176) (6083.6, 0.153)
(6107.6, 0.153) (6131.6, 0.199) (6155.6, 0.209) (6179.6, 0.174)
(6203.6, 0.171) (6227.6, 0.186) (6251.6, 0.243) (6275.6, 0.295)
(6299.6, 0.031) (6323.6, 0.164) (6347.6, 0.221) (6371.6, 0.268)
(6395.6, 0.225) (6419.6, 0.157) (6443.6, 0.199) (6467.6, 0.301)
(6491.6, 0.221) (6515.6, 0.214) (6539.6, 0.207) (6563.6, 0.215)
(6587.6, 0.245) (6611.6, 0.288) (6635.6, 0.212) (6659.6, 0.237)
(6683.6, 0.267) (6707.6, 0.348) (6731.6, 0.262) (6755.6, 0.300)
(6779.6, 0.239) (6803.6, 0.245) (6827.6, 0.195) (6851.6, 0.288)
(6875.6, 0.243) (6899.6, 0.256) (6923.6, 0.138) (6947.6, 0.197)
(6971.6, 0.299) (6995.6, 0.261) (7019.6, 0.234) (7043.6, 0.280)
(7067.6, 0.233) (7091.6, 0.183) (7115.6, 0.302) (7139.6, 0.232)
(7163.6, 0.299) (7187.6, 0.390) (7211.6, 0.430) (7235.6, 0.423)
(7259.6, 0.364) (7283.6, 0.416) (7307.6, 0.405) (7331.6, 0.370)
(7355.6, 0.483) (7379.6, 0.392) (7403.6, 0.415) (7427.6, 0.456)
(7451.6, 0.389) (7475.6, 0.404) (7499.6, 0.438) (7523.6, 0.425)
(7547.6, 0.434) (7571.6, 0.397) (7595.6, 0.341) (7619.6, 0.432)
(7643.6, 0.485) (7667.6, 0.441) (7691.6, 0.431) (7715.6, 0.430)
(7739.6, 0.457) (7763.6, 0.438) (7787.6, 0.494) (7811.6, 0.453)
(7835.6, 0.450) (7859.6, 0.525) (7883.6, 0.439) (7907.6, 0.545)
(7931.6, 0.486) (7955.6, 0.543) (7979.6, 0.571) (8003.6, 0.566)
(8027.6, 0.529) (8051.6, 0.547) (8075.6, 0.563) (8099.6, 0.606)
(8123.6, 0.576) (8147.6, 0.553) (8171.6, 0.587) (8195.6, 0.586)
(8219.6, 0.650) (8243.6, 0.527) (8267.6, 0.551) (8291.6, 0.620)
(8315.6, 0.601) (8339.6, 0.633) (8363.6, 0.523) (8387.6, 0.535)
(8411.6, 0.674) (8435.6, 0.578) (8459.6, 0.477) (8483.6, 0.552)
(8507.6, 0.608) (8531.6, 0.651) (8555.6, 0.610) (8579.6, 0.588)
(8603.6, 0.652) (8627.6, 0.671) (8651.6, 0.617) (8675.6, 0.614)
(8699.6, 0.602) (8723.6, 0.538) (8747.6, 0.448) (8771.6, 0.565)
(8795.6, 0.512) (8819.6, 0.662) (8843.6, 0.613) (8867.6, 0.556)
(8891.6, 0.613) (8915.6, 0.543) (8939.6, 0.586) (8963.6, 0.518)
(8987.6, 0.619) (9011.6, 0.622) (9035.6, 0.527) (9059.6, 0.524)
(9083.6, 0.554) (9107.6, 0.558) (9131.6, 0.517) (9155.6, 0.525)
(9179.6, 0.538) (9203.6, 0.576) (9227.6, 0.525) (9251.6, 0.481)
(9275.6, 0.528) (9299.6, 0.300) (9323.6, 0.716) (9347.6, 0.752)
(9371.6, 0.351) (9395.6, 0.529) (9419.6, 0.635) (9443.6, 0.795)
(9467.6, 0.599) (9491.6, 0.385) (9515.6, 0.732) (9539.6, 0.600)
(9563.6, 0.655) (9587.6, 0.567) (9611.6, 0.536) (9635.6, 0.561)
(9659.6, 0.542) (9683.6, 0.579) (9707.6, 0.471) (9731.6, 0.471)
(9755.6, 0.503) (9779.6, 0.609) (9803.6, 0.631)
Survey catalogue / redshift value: 0.80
